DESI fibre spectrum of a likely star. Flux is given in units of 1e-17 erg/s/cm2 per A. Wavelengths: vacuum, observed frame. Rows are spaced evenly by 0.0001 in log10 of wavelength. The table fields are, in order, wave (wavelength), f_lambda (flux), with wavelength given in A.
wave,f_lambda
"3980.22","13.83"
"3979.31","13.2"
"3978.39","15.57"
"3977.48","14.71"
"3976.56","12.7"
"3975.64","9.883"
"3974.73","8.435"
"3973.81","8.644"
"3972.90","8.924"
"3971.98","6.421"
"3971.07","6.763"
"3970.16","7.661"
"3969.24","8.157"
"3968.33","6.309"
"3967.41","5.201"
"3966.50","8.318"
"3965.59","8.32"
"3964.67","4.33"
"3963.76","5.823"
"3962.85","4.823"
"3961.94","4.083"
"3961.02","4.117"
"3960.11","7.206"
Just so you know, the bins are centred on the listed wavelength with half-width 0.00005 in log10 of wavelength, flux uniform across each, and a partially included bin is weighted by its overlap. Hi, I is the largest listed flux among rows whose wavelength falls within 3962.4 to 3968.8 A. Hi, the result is 8.32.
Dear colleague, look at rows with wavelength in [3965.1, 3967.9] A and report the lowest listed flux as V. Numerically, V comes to 5.201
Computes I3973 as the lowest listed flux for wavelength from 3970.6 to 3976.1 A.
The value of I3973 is 6.421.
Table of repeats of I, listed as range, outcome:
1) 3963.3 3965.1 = 5.823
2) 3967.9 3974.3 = 8.924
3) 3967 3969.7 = 8.157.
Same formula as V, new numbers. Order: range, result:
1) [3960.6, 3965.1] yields 4.083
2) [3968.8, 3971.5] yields 6.763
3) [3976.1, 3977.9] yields 12.7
